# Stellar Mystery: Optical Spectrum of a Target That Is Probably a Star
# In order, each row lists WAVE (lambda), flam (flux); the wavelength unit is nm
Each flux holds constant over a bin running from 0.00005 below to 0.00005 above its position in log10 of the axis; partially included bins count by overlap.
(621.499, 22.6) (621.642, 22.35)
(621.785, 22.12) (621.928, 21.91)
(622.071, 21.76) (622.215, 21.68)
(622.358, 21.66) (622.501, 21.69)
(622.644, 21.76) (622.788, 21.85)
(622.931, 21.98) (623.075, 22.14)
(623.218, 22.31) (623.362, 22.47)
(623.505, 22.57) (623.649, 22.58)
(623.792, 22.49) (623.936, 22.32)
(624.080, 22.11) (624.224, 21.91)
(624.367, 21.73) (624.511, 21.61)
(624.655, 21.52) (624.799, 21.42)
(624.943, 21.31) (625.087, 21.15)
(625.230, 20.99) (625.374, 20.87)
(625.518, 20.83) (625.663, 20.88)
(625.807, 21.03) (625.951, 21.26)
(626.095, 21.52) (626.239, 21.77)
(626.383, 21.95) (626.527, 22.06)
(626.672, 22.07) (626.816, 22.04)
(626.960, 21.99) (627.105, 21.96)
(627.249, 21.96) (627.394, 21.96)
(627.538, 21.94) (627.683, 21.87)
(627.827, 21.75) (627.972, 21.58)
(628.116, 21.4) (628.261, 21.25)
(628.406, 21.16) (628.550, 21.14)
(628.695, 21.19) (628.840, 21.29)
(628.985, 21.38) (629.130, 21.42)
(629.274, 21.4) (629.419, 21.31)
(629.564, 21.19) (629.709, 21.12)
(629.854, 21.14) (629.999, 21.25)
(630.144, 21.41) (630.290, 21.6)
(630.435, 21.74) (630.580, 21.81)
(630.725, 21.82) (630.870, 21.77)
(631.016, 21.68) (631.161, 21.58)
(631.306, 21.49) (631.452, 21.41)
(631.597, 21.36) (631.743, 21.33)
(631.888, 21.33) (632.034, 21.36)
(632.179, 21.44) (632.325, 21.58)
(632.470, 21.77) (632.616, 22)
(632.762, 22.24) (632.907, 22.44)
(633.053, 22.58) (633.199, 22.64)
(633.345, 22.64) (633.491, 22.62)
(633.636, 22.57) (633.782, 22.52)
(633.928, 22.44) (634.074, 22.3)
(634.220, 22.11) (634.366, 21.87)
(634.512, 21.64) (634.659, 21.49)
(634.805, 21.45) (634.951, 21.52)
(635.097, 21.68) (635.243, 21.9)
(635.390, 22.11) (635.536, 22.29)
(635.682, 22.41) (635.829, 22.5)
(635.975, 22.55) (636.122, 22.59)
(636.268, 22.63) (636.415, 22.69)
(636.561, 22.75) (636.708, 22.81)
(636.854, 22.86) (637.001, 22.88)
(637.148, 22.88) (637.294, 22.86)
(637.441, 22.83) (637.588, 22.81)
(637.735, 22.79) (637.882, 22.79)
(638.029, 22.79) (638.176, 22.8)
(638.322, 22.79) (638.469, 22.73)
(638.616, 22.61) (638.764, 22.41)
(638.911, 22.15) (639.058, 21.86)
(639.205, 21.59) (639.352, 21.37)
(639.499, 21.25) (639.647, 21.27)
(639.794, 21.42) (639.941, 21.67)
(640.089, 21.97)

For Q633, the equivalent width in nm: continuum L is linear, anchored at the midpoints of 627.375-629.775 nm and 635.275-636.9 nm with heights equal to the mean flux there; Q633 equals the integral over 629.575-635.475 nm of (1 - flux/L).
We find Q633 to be 0.05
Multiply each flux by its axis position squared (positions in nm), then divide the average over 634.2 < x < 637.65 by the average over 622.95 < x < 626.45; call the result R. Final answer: 1.07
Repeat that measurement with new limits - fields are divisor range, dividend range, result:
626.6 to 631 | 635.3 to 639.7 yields 1.07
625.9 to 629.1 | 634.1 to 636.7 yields 1.05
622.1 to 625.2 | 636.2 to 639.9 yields 1.07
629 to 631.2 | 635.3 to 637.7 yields 1.08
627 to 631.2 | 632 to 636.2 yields 1.04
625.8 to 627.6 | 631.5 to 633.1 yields 1.01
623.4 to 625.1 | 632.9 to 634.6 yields 1.05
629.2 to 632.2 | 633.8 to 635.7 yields 1.04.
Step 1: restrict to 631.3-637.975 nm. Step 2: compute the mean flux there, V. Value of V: 22.2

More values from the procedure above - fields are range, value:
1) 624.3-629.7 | 21.5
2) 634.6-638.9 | 22.5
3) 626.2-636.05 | 21.8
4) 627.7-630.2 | 21.3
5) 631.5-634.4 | 22.1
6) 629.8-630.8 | 21.5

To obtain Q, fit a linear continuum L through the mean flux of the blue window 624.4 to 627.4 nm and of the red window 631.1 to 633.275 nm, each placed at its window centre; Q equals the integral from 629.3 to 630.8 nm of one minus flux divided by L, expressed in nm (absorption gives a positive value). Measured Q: 0.02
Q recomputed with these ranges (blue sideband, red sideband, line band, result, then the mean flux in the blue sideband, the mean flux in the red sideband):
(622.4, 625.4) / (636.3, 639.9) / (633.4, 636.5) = 0.01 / 21.9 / 22.4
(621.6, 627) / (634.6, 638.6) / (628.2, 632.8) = 0.14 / 21.8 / 22.5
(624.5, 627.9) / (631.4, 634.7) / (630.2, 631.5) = 0.01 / 21.6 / 22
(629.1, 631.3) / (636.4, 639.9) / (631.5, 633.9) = -0.03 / 21.5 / 22.4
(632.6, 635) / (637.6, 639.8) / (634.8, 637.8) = -0.04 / 22.2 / 22.2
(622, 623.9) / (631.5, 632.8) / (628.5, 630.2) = 0.04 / 22.1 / 21.6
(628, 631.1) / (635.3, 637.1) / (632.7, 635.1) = 0.00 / 21.4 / 22.6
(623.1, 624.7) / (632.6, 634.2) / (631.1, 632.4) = 0.06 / 22.2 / 22.5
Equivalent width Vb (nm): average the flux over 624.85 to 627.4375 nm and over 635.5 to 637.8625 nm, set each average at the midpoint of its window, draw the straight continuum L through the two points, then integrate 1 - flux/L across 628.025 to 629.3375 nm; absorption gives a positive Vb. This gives 0.03 nm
